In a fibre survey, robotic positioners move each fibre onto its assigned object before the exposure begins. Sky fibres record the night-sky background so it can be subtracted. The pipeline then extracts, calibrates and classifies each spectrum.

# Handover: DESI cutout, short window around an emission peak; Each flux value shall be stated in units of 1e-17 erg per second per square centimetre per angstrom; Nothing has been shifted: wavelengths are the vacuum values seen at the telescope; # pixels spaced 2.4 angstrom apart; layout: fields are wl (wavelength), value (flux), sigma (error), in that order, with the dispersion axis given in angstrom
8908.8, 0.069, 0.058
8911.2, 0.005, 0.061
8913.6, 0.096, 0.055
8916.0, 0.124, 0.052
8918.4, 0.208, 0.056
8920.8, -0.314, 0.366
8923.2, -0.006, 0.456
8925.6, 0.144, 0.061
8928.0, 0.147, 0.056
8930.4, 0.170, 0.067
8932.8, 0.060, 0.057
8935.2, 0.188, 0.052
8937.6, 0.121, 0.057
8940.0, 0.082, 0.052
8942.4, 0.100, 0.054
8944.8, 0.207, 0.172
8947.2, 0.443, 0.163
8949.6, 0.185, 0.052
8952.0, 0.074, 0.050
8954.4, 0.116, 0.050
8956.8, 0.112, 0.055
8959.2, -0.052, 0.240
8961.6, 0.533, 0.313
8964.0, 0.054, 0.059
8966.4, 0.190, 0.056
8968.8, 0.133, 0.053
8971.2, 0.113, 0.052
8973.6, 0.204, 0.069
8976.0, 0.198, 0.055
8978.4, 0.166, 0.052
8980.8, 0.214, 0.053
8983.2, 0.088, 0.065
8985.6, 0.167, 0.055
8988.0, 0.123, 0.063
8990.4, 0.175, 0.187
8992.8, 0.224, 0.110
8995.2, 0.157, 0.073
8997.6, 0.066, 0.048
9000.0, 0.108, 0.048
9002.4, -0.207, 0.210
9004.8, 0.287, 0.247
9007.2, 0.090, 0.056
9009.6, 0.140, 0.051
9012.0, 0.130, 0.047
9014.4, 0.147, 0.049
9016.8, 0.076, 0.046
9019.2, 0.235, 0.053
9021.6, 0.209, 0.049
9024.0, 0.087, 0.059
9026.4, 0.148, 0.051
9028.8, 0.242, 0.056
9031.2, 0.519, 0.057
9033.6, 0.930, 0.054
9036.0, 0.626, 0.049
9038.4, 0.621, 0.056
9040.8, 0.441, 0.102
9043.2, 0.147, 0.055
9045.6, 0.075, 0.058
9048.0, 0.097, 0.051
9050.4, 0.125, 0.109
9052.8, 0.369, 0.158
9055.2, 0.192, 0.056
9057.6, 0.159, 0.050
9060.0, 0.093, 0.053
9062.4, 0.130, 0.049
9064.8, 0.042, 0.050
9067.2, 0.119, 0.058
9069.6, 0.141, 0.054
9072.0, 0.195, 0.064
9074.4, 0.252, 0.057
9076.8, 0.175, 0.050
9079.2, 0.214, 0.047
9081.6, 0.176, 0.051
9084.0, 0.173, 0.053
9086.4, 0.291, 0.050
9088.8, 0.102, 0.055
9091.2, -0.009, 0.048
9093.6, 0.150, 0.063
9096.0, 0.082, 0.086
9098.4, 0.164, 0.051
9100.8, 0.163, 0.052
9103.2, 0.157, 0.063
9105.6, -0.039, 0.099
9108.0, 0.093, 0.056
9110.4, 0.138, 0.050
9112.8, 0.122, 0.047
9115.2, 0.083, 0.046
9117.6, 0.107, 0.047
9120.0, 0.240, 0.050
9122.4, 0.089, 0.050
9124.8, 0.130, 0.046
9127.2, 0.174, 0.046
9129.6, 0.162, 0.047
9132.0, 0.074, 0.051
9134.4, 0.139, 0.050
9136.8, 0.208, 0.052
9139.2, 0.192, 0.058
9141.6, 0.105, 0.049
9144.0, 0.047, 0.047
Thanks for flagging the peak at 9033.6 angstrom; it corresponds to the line H-gamma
